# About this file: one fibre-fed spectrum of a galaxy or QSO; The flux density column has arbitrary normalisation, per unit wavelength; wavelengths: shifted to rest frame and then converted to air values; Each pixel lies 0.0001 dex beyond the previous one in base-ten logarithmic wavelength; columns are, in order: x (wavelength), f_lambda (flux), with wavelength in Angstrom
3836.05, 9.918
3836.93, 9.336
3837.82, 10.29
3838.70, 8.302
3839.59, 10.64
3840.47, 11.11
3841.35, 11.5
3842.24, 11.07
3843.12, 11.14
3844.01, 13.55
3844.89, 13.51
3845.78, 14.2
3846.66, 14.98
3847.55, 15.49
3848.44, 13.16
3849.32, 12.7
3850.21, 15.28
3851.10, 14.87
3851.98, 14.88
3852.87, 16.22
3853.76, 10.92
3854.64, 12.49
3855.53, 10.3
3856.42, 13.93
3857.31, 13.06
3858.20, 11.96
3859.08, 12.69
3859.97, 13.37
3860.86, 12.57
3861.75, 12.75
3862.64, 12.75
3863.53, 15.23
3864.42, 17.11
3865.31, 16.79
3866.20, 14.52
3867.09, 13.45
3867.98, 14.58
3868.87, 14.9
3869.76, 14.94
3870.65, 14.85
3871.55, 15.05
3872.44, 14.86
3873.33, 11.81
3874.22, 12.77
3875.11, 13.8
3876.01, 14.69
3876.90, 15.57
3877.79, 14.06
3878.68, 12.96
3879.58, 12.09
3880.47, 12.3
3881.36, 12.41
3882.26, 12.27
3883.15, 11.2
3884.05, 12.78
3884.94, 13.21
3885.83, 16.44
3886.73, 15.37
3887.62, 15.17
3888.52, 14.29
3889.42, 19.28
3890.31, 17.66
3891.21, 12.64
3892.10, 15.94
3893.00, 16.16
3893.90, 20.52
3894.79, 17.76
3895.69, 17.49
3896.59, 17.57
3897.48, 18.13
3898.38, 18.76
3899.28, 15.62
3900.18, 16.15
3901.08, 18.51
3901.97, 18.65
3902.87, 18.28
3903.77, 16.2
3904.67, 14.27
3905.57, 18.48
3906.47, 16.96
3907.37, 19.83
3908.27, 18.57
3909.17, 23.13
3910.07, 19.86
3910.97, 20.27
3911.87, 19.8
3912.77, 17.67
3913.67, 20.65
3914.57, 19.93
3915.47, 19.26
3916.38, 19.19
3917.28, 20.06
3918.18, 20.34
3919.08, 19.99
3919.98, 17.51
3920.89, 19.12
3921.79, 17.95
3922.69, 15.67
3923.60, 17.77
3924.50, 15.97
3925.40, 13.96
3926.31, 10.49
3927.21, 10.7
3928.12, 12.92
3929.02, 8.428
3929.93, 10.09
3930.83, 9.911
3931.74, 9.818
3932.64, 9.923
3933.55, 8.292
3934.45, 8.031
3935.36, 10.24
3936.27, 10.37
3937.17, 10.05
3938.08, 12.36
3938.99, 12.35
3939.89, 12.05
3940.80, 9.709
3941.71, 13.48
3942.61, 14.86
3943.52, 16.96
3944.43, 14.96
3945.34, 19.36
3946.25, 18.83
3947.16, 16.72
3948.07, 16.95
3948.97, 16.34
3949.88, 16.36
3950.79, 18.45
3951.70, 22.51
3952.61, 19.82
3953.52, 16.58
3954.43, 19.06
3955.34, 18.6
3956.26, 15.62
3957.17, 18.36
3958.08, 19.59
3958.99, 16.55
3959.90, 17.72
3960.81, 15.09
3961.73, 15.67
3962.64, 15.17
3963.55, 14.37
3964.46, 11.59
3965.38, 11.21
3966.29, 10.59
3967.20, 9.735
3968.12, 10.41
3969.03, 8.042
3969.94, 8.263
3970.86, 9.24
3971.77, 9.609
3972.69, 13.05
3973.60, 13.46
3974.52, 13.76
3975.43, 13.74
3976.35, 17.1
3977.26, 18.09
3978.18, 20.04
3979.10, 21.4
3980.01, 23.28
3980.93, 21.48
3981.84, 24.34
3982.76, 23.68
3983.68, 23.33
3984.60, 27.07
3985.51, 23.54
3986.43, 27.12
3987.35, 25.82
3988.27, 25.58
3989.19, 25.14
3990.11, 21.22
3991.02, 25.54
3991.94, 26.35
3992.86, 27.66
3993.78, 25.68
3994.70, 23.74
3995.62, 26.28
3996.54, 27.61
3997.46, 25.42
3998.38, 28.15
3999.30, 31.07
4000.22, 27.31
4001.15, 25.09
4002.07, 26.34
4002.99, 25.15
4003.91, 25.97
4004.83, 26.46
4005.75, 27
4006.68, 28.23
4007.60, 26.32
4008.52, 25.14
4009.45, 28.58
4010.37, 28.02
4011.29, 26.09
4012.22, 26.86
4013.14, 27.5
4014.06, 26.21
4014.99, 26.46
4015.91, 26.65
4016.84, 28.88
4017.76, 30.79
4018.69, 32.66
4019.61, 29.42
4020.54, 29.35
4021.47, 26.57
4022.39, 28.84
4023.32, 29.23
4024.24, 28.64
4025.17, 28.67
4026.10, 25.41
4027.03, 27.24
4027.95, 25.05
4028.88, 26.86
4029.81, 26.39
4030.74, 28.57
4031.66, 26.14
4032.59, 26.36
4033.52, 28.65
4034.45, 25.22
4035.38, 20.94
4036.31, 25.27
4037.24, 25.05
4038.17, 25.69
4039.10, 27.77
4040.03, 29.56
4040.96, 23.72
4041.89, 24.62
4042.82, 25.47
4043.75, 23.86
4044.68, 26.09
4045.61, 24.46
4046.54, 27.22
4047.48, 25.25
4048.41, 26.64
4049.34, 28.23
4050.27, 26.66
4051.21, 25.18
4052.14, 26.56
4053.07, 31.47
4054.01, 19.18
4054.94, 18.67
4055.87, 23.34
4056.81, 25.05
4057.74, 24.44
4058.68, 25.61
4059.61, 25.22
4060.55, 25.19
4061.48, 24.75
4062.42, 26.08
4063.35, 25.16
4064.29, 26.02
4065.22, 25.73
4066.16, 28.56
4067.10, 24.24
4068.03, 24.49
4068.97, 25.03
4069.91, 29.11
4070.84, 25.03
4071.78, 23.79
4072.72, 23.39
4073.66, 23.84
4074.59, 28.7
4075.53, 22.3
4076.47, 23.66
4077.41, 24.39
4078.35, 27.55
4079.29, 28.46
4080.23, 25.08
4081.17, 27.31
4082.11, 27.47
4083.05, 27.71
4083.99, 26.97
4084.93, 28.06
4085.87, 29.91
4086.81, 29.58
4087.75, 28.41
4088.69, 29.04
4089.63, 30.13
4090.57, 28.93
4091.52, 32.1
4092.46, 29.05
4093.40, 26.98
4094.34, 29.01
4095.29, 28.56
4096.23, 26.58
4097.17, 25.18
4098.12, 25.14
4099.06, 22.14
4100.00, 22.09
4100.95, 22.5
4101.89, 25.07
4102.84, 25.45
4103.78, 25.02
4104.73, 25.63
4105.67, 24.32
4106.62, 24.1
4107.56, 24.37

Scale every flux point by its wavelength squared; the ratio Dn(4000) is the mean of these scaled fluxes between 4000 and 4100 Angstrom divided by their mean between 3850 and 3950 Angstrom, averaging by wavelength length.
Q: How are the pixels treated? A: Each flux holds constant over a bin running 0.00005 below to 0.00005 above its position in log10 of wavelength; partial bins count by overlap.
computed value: 1.89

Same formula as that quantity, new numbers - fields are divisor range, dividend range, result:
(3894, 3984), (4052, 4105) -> 1.75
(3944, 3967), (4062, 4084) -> 1.65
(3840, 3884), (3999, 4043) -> 2.17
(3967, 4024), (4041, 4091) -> 1.14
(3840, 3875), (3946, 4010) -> 1.59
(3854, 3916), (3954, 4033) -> 1.53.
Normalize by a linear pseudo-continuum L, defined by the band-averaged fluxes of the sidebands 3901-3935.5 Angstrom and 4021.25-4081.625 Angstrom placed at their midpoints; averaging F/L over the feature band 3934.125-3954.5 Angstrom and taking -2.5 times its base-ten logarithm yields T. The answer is 0.20 mag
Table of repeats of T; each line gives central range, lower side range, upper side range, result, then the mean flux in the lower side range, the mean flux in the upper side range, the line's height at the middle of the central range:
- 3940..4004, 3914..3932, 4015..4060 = 0.07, 15.5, 26.4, 20.2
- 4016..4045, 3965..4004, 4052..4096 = -0.14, 20.8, 26.4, 23.7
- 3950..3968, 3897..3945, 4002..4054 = 0.21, 15.5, 26.8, 19.5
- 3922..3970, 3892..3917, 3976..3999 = 0.46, 18.4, 24.3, 21.3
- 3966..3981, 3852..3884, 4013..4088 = 0.44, 13.6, 26.3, 20.9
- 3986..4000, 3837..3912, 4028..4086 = -0.19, 14.8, 25.7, 21.9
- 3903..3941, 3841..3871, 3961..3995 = 0.06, 13.7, 18.5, 16.3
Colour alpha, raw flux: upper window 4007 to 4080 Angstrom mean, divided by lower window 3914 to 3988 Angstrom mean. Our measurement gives 1.65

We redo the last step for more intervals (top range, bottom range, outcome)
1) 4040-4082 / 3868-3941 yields 1.66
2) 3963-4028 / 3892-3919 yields 1.25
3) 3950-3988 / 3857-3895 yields 1.19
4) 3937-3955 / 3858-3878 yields 1.13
